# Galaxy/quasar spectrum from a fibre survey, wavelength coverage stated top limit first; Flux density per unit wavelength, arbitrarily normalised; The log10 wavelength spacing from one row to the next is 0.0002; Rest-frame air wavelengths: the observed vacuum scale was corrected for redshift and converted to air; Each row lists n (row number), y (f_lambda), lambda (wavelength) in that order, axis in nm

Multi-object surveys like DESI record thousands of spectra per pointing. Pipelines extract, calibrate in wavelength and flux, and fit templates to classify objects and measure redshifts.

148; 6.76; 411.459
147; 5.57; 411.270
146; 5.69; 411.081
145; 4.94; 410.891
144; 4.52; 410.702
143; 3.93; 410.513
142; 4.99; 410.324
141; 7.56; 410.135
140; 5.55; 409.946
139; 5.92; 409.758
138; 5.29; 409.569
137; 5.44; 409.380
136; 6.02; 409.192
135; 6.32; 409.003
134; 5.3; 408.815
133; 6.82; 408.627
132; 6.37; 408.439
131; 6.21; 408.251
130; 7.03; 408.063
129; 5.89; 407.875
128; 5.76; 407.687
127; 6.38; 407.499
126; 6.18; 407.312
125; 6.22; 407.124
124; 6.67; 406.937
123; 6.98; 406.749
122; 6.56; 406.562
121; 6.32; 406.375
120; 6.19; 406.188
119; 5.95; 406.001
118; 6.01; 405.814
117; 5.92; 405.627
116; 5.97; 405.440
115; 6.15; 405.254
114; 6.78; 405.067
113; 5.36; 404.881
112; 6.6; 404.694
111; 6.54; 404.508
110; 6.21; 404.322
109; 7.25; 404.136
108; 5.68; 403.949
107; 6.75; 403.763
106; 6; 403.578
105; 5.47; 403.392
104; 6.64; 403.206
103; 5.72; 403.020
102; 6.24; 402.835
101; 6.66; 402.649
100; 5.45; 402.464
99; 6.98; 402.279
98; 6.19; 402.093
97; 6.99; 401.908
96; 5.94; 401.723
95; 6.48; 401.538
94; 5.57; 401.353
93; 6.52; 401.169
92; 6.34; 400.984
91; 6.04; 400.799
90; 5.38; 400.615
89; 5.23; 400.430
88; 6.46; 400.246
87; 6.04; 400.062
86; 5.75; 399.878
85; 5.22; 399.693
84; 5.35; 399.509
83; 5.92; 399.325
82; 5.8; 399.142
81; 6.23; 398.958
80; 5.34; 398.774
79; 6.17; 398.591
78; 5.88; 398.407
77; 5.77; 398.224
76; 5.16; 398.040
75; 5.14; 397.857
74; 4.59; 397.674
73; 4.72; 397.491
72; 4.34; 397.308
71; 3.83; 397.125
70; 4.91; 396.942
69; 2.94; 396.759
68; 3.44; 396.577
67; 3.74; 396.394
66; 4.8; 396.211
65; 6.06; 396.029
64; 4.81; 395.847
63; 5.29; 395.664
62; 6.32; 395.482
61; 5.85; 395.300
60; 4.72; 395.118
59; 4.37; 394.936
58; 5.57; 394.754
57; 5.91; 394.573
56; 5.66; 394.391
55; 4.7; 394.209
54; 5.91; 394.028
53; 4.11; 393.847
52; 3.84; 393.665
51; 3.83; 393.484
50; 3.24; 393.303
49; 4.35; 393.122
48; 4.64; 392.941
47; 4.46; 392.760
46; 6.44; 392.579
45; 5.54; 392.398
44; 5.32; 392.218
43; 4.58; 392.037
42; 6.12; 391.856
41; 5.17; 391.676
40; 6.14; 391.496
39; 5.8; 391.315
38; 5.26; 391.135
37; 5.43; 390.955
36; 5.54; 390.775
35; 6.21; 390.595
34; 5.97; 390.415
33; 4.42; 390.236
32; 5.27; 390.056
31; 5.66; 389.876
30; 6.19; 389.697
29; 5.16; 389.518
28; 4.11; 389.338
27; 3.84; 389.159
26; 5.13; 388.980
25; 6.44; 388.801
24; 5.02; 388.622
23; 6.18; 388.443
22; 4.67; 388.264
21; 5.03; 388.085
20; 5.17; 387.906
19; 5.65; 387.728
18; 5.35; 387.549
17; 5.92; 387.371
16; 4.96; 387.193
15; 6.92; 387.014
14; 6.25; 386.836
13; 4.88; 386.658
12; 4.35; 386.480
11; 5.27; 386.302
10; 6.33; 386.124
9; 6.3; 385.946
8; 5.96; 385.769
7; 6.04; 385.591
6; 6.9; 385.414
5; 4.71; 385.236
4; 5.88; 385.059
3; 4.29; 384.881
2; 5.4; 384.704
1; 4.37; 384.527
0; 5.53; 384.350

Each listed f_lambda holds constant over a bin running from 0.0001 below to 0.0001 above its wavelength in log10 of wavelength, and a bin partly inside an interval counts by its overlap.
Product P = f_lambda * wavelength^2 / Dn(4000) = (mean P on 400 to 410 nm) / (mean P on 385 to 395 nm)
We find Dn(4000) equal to 1.3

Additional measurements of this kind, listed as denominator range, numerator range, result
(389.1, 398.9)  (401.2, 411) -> 1.28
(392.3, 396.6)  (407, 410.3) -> 1.33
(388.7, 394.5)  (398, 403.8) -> 1.22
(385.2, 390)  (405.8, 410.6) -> 1.22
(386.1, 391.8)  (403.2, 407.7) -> 1.26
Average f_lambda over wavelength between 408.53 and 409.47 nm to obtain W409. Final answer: 5.99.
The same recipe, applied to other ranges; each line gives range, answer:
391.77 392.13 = 5.33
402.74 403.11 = 5.99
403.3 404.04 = 5.98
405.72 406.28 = 6.05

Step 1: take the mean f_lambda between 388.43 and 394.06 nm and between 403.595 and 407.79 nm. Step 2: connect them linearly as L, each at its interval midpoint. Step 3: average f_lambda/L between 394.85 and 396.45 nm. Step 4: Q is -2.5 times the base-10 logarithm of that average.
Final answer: 0.072 mag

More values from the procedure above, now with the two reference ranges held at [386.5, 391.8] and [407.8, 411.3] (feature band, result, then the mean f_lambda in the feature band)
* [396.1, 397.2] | 0.36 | 3.98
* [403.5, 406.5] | -0.10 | 6.24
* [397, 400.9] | 0.03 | 5.44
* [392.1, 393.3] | 0.11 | 4.97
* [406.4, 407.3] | -0.15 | 6.55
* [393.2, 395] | 0.17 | 4.72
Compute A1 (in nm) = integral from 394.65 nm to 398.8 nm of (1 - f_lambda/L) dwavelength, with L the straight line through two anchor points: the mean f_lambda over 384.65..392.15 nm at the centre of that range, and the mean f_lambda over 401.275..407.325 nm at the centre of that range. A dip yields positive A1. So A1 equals 0.665 nm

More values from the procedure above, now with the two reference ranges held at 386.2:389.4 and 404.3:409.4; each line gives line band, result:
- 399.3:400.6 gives 0.05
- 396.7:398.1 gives 0.31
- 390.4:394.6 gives 0.29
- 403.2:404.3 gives -0.03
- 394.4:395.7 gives 0.05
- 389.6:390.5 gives -0.01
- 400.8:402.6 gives -0.09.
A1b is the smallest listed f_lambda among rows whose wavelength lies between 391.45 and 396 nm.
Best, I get 3.24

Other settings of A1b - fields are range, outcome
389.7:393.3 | 4.35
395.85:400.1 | 2.94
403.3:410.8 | 3.93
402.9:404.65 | 5.47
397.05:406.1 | 3.83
